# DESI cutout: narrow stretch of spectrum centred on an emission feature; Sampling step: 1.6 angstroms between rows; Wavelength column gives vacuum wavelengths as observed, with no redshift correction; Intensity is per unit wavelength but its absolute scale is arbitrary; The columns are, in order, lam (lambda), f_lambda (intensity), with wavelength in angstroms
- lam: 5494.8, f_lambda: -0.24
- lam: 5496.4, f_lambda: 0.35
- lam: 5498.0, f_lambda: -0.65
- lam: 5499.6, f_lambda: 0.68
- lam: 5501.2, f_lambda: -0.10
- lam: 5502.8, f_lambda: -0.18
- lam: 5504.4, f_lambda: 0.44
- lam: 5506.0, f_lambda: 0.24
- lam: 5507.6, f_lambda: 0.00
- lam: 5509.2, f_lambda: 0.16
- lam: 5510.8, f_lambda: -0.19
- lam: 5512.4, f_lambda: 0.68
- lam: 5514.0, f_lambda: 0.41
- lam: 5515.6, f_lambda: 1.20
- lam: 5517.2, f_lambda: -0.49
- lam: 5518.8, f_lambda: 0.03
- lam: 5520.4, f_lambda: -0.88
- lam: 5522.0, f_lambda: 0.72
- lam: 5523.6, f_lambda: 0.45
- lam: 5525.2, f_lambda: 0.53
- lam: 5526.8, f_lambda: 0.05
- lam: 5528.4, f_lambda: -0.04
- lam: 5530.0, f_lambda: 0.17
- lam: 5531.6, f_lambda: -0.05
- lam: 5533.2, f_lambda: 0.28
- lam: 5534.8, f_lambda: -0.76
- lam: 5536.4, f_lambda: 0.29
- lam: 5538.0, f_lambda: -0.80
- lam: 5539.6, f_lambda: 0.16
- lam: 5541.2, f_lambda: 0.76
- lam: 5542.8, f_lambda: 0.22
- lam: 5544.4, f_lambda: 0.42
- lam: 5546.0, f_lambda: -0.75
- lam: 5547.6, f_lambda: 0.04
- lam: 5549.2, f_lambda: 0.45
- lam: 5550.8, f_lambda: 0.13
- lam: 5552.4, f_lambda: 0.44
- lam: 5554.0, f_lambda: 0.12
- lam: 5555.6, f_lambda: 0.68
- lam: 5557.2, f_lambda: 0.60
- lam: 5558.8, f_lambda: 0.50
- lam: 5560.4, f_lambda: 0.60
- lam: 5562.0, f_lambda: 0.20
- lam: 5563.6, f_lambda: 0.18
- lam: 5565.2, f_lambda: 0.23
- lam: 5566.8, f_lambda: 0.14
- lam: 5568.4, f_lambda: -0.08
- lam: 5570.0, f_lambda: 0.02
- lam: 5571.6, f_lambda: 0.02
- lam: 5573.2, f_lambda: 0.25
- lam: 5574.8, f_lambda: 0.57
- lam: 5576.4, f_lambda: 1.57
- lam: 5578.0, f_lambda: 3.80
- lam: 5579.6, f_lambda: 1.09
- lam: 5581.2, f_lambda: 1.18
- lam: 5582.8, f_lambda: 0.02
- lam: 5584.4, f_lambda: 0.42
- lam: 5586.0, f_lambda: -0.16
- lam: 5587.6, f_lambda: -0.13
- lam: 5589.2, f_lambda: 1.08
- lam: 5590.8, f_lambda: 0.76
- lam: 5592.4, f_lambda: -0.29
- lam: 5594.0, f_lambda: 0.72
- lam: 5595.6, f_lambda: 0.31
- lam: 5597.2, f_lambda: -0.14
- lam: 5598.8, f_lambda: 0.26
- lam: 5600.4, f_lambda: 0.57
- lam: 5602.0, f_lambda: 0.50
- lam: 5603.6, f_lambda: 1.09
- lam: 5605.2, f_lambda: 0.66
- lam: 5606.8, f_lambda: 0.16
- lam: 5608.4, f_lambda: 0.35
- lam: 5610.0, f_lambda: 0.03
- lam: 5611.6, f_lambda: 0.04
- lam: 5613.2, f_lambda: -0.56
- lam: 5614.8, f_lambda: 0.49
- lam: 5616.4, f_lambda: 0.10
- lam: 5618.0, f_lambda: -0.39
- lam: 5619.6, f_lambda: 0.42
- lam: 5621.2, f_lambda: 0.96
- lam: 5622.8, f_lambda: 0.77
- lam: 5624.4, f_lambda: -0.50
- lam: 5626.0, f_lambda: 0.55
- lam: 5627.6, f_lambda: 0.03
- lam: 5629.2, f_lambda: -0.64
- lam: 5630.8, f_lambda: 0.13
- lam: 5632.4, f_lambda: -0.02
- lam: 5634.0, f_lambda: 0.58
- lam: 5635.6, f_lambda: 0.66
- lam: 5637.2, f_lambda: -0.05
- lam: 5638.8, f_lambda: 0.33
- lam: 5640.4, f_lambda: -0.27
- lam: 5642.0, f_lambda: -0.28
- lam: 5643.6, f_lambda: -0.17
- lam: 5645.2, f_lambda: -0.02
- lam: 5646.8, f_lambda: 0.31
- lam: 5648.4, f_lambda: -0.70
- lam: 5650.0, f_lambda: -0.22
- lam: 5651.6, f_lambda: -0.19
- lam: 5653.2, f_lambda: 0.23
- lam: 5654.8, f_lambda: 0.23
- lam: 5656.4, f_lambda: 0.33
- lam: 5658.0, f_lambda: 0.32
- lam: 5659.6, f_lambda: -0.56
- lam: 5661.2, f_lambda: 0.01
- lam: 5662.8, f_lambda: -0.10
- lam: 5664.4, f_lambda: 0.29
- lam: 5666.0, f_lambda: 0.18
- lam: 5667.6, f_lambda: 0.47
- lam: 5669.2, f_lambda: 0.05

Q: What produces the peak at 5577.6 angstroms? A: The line Hbeta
